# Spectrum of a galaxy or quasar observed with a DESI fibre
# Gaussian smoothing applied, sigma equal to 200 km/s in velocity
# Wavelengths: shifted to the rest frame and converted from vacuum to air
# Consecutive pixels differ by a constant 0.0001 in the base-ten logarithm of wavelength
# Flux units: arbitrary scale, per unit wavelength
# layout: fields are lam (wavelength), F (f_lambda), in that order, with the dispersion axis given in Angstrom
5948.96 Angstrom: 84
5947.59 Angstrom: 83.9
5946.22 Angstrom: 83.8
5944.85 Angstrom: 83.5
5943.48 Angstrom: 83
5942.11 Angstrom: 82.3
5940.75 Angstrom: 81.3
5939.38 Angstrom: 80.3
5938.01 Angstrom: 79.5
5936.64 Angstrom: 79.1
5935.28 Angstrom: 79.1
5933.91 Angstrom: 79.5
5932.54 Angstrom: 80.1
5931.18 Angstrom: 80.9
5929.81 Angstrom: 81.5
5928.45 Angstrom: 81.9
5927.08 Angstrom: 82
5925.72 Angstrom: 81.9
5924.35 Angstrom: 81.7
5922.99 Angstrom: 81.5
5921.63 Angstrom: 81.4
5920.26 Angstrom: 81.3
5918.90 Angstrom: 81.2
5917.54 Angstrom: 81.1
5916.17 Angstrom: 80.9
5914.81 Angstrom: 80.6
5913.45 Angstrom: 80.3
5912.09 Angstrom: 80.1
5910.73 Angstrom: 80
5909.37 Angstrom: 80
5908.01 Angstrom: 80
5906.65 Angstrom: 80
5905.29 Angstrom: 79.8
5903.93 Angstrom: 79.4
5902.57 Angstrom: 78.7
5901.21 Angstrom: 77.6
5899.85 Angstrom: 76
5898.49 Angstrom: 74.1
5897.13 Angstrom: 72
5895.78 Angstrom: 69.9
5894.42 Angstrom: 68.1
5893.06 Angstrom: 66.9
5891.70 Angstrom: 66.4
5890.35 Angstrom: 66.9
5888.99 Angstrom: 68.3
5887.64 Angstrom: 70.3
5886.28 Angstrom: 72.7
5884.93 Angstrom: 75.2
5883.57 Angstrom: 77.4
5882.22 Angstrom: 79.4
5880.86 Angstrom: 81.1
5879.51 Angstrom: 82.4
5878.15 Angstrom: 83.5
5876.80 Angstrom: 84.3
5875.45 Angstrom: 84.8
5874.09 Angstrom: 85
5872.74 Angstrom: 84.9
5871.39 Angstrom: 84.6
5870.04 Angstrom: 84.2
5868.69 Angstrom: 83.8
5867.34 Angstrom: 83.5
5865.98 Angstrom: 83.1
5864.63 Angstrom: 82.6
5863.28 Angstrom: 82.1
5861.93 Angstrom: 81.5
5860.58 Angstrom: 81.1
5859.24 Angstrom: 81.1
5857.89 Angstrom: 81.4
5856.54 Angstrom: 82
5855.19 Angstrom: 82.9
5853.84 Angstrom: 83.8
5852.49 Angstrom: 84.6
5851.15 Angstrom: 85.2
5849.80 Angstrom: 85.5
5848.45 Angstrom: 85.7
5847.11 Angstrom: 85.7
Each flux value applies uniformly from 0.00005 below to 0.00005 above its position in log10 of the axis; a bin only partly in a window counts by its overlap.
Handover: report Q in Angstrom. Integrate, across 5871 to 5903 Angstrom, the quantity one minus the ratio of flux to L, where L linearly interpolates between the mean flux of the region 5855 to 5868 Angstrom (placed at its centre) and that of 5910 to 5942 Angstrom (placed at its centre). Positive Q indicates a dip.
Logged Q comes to 2.1 Angstrom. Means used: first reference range 82.1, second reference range 80.8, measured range 76.2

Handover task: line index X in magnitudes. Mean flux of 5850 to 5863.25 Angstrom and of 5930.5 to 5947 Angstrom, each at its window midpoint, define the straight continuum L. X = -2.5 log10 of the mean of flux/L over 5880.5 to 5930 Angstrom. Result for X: 0.062 mag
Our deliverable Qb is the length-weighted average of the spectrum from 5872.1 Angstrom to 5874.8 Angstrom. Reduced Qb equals 84.8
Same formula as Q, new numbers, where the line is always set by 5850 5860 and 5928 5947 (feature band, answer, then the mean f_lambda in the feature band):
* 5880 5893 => 1.5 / 72.9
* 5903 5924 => 0.3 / 80.5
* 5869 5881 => -0.2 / 84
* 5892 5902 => 1.2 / 71.9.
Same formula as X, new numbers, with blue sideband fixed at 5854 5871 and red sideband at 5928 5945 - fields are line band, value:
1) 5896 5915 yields 0.045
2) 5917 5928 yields -0.005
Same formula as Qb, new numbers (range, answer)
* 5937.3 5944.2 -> 81.3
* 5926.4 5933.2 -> 81.3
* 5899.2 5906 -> 78.3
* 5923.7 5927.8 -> 81.7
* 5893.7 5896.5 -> 69.1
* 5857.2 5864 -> 81.5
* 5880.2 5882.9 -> 80.2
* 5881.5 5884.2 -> 78.4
